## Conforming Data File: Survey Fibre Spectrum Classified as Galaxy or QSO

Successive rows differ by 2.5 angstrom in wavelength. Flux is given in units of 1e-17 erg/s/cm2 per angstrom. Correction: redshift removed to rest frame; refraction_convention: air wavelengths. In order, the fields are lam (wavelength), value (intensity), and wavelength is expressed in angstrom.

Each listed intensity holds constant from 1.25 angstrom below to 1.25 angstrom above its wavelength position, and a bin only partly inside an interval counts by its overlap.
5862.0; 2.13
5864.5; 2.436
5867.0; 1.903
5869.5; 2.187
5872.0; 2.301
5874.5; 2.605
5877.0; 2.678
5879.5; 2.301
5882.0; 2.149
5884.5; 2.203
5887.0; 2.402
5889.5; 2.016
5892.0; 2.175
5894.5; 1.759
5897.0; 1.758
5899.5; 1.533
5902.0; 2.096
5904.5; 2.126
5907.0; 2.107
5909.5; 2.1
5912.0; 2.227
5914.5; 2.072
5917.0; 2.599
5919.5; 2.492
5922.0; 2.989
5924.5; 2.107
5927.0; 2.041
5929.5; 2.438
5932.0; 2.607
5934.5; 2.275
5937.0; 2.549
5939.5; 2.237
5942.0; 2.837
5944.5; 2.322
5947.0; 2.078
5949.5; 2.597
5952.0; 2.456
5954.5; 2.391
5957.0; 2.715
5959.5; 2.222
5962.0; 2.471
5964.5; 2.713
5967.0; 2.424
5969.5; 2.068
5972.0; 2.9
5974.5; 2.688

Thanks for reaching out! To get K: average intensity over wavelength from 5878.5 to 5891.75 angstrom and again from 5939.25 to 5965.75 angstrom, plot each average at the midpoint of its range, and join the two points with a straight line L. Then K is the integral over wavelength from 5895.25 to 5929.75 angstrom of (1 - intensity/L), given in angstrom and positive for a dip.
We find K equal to 2.07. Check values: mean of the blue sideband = 2.21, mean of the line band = 2.18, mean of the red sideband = 2.47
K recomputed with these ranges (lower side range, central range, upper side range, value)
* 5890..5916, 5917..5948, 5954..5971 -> -2.94 angstrom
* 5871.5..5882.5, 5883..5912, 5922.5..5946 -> 4.60 angstrom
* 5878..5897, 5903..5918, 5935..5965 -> 0.34 angstrom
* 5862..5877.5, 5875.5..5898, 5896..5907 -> -0.70 angstrom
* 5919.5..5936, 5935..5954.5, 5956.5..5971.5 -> 0.00 angstrom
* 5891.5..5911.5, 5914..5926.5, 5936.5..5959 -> -1.69 angstrom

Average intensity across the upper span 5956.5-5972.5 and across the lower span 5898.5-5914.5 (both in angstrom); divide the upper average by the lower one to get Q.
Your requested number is 1.21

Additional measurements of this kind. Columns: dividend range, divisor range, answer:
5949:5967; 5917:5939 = 1.02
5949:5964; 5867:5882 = 1.06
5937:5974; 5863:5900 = 1.14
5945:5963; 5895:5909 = 1.25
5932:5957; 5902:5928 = 1.07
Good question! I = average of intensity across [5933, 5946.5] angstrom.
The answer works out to 2.43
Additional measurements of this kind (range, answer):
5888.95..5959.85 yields 2.28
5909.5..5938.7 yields 2.38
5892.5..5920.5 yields 2.08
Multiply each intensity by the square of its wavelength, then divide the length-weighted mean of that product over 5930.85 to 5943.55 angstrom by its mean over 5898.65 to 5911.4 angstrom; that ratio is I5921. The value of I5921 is 1.25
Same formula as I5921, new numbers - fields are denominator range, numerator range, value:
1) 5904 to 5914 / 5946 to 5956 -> 1.14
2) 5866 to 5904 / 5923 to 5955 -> 1.14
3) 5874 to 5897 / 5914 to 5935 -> 1.11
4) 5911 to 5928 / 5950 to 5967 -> 1.07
